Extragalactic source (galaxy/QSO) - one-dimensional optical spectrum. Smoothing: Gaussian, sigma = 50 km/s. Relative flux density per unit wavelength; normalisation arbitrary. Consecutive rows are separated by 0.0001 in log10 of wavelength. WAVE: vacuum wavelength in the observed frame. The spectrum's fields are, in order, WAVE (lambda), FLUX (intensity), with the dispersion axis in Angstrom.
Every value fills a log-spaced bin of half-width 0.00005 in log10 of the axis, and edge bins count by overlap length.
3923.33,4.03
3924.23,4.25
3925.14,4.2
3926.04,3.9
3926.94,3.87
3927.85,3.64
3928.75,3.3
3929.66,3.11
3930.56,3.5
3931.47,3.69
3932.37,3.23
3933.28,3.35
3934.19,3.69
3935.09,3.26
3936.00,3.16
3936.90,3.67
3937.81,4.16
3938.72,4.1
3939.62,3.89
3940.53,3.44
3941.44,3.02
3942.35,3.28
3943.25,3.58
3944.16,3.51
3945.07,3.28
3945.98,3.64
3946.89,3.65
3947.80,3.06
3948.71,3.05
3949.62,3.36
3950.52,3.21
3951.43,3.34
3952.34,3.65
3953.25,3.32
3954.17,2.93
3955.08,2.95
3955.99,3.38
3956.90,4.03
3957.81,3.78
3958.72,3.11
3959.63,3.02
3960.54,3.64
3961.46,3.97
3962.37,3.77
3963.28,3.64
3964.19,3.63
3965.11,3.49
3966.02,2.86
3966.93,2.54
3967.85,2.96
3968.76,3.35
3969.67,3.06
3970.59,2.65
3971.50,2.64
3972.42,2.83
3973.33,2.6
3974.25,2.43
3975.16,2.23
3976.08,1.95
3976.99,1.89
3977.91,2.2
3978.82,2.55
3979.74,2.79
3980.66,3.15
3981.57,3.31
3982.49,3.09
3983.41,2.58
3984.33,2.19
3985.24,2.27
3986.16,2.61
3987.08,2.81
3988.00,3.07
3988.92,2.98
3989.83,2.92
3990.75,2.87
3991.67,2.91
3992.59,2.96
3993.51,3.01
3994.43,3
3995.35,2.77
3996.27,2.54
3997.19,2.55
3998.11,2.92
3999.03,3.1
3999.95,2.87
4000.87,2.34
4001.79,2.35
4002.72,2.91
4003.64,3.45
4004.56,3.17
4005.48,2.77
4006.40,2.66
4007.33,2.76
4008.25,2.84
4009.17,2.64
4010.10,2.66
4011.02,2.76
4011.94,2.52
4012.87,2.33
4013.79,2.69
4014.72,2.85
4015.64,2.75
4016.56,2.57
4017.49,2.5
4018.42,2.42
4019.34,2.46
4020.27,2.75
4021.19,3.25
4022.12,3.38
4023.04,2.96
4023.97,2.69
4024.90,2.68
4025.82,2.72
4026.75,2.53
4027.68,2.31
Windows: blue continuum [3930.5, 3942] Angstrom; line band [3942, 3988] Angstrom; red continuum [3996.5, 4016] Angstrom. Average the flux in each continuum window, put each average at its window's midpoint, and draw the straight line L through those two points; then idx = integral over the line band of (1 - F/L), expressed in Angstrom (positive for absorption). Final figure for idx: 2.5 Angstrom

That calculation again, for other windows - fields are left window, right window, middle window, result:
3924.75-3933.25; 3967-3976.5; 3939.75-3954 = -0.7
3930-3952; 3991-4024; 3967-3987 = 3.0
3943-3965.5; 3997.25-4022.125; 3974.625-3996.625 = 2.5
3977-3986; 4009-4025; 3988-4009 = -1.4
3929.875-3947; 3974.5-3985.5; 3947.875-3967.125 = -2.0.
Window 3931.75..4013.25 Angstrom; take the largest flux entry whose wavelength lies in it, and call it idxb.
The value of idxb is 4.16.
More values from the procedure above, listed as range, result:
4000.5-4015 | 3.45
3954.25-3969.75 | 4.03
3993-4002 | 3.1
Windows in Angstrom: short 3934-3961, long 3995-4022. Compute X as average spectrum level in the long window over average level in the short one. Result 0.8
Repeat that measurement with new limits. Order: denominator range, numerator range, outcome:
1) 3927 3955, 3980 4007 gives 0.82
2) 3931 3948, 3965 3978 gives 0.75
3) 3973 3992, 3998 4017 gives 1.04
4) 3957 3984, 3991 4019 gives 0.93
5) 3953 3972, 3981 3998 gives 0.86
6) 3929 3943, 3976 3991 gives 0.76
